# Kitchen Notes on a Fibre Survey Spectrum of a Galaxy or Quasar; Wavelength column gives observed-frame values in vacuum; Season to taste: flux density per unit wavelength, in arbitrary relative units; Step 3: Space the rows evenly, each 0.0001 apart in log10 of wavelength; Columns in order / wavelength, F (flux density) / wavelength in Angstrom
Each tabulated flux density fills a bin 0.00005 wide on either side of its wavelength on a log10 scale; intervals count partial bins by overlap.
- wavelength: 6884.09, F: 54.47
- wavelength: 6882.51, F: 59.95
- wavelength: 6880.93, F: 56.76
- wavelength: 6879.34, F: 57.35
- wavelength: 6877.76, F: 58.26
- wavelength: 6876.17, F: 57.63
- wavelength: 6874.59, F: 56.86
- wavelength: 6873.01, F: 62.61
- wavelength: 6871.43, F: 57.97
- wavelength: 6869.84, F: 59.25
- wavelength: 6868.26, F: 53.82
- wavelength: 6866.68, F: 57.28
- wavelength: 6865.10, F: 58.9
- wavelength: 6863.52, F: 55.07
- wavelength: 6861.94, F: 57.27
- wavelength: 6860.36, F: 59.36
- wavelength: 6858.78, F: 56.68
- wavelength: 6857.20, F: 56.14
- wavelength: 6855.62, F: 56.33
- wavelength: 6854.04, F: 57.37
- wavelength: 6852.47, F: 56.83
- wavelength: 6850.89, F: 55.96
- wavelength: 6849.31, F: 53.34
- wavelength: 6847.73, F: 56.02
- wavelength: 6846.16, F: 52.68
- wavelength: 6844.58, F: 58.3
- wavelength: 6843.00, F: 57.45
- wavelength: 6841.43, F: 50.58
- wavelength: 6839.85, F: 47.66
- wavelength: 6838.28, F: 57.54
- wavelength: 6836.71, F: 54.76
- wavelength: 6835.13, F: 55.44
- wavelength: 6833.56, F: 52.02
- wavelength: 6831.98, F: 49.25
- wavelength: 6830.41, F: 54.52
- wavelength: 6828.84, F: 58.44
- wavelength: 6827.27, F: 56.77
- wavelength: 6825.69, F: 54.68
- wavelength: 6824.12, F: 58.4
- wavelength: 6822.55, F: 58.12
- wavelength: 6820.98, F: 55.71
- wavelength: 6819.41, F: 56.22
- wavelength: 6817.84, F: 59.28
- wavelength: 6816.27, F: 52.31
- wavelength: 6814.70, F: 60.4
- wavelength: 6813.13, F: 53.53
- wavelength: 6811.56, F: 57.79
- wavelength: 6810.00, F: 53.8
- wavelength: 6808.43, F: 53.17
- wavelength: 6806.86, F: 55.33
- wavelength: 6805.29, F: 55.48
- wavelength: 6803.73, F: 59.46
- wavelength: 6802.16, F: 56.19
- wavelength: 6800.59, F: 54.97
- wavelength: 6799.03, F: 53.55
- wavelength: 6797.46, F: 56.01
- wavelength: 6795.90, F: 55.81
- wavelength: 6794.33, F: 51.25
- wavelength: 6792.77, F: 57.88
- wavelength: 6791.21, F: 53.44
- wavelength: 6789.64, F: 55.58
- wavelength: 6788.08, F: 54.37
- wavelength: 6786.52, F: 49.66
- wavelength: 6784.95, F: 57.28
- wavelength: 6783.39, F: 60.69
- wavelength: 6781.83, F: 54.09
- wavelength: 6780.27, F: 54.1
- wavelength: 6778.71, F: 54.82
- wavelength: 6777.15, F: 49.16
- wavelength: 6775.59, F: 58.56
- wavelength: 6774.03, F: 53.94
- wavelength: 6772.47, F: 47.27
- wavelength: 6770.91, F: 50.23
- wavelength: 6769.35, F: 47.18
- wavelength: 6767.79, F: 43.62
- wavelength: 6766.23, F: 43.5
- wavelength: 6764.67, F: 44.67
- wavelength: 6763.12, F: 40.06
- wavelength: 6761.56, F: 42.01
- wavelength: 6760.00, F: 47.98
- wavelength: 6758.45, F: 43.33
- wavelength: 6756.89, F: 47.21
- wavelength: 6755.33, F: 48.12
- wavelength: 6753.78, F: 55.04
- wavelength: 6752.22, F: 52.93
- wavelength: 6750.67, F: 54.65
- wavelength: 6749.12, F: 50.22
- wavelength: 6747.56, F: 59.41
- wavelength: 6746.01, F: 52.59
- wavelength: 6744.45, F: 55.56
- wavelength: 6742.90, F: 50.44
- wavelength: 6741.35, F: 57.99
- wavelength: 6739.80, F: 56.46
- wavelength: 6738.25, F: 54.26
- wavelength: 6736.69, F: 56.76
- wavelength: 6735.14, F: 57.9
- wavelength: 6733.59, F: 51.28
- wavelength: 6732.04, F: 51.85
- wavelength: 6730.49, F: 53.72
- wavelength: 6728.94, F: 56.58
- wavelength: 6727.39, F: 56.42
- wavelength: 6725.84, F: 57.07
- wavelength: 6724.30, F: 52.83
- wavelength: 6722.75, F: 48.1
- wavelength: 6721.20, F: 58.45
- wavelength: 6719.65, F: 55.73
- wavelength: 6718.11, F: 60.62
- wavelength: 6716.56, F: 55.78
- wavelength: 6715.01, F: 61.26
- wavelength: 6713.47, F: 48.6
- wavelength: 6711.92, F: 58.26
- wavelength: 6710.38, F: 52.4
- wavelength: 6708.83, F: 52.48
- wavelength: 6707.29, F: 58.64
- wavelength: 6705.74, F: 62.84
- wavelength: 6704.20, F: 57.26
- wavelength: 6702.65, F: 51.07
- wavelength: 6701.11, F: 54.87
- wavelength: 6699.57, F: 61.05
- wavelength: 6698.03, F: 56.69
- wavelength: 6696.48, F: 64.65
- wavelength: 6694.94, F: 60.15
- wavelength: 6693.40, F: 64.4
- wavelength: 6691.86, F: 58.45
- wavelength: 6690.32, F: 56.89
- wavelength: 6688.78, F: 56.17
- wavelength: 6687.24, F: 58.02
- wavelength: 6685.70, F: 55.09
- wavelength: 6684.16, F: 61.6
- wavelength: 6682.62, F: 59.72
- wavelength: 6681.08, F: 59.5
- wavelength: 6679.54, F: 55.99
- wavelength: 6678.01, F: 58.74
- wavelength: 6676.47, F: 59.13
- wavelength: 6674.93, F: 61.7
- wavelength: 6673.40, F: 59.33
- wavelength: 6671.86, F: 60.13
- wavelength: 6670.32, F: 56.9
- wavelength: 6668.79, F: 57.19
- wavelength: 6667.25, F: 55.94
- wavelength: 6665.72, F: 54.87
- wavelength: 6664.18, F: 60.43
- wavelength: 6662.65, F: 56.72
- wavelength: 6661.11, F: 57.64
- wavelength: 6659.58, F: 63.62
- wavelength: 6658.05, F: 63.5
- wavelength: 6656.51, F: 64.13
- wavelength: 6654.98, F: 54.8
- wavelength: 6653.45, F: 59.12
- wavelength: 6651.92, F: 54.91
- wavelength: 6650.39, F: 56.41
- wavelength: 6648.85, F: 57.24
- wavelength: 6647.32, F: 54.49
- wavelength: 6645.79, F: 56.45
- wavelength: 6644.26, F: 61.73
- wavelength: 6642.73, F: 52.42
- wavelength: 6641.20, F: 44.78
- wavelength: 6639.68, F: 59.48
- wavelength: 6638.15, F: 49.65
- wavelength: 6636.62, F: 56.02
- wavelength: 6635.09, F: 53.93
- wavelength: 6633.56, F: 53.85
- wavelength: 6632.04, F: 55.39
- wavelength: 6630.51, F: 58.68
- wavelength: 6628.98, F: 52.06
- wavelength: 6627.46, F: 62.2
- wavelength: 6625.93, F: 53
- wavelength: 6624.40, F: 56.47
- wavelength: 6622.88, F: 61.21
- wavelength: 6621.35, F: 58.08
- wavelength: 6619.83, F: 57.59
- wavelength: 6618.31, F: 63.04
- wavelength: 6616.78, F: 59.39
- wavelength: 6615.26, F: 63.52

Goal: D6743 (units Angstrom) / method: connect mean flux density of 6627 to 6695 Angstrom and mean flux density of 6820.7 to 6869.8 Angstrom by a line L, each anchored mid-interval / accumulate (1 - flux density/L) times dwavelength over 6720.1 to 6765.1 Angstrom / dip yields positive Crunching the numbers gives 3.5 Angstrom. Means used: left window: 57.5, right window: 55.6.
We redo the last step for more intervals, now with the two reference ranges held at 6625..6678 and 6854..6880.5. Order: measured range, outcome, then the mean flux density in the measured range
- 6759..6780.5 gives 3.4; 48.2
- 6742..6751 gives 0.5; 53.8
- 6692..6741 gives 0.6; 56.4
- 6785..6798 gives 0.7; 54.4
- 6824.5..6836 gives 0.6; 54.5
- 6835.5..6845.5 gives 0.5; 54.4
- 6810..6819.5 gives 0.2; 56.4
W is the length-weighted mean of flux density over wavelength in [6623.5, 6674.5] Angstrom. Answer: 56.8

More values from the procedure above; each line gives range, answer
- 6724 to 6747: 54.9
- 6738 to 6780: 50.4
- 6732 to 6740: 54.9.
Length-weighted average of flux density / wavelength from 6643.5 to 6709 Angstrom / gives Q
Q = 58.4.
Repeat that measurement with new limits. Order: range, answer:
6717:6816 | 53.2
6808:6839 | 55.6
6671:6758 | 56.2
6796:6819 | 55.8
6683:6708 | 58.6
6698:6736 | 55.7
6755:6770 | 44.6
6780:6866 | 55.5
